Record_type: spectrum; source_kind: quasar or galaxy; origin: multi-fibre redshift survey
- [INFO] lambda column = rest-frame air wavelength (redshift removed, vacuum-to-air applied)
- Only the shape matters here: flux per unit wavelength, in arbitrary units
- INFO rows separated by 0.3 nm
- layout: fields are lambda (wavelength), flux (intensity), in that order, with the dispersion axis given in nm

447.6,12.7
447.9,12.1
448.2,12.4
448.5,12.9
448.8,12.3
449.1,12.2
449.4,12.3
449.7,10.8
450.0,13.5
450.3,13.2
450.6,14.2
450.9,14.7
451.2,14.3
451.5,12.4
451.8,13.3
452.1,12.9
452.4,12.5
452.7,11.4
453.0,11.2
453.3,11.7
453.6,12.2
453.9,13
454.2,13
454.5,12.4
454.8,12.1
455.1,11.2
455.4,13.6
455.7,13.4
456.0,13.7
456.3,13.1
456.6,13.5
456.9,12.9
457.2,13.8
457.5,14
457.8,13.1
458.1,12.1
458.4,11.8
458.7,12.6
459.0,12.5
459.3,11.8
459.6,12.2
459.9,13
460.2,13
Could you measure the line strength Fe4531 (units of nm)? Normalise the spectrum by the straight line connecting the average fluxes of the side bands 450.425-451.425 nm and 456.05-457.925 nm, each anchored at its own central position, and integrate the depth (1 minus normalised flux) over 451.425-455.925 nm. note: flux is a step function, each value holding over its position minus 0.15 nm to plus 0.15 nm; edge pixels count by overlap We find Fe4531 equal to 0.46 nm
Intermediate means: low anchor 14.2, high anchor 13.4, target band 12.4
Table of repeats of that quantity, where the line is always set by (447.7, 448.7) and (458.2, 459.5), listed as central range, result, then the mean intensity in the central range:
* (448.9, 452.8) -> -0.16 nm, 12.9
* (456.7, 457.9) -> -0.12 nm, 13.5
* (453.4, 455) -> -0.02 nm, 12.5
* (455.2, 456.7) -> -0.14 nm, 13.4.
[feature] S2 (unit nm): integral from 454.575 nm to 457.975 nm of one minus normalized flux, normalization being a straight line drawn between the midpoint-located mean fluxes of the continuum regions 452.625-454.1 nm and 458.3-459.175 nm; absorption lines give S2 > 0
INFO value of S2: -0.27 nm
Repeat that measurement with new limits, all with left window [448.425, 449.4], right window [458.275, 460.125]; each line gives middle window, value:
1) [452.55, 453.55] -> 0.07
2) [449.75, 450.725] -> -0.07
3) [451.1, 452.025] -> -0.06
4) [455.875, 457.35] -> -0.12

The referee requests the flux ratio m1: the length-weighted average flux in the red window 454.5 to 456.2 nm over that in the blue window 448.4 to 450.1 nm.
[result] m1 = 1.0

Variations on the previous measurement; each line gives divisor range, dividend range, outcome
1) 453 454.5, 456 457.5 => 1.09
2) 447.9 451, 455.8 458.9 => 1.02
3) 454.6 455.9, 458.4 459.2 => 0.98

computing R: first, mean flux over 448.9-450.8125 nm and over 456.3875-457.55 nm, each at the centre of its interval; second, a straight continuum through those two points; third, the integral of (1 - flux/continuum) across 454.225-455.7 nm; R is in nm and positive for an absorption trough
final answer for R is 0.09 nm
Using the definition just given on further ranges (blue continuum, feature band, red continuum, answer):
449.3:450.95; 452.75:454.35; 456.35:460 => 0.094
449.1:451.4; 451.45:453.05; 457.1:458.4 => 0.099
